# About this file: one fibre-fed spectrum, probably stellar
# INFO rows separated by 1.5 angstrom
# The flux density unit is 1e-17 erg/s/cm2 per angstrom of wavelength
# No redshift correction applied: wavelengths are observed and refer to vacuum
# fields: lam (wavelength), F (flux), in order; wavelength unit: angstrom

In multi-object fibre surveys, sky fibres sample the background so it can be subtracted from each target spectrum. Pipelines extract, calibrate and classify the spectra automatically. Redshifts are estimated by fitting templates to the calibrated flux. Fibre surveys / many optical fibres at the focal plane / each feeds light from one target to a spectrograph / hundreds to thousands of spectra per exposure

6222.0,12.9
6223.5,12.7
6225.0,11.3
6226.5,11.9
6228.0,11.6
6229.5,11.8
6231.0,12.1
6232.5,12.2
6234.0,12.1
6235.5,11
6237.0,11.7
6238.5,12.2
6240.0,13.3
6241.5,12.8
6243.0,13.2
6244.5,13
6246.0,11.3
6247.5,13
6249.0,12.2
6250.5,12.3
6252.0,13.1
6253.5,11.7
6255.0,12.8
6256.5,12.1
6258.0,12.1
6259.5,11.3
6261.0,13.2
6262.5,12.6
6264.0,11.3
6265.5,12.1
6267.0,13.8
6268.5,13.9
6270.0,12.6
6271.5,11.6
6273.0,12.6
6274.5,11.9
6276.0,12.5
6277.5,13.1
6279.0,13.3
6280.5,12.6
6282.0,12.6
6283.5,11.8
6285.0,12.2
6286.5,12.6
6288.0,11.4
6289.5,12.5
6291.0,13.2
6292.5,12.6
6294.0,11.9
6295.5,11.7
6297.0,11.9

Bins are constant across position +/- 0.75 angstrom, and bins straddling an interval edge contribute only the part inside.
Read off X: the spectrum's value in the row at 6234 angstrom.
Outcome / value 12.1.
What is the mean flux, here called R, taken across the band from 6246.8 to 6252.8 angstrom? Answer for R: 12.6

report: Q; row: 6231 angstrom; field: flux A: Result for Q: 12.1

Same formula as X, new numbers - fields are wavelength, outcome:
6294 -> 11.9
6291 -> 13.2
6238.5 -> 12.2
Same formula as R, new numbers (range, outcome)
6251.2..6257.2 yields 12.4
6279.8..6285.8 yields 12.3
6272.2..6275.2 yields 12.2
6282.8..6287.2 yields 12.2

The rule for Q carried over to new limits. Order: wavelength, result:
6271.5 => 11.6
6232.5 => 12.2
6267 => 13.8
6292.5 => 12.6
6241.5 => 12.8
